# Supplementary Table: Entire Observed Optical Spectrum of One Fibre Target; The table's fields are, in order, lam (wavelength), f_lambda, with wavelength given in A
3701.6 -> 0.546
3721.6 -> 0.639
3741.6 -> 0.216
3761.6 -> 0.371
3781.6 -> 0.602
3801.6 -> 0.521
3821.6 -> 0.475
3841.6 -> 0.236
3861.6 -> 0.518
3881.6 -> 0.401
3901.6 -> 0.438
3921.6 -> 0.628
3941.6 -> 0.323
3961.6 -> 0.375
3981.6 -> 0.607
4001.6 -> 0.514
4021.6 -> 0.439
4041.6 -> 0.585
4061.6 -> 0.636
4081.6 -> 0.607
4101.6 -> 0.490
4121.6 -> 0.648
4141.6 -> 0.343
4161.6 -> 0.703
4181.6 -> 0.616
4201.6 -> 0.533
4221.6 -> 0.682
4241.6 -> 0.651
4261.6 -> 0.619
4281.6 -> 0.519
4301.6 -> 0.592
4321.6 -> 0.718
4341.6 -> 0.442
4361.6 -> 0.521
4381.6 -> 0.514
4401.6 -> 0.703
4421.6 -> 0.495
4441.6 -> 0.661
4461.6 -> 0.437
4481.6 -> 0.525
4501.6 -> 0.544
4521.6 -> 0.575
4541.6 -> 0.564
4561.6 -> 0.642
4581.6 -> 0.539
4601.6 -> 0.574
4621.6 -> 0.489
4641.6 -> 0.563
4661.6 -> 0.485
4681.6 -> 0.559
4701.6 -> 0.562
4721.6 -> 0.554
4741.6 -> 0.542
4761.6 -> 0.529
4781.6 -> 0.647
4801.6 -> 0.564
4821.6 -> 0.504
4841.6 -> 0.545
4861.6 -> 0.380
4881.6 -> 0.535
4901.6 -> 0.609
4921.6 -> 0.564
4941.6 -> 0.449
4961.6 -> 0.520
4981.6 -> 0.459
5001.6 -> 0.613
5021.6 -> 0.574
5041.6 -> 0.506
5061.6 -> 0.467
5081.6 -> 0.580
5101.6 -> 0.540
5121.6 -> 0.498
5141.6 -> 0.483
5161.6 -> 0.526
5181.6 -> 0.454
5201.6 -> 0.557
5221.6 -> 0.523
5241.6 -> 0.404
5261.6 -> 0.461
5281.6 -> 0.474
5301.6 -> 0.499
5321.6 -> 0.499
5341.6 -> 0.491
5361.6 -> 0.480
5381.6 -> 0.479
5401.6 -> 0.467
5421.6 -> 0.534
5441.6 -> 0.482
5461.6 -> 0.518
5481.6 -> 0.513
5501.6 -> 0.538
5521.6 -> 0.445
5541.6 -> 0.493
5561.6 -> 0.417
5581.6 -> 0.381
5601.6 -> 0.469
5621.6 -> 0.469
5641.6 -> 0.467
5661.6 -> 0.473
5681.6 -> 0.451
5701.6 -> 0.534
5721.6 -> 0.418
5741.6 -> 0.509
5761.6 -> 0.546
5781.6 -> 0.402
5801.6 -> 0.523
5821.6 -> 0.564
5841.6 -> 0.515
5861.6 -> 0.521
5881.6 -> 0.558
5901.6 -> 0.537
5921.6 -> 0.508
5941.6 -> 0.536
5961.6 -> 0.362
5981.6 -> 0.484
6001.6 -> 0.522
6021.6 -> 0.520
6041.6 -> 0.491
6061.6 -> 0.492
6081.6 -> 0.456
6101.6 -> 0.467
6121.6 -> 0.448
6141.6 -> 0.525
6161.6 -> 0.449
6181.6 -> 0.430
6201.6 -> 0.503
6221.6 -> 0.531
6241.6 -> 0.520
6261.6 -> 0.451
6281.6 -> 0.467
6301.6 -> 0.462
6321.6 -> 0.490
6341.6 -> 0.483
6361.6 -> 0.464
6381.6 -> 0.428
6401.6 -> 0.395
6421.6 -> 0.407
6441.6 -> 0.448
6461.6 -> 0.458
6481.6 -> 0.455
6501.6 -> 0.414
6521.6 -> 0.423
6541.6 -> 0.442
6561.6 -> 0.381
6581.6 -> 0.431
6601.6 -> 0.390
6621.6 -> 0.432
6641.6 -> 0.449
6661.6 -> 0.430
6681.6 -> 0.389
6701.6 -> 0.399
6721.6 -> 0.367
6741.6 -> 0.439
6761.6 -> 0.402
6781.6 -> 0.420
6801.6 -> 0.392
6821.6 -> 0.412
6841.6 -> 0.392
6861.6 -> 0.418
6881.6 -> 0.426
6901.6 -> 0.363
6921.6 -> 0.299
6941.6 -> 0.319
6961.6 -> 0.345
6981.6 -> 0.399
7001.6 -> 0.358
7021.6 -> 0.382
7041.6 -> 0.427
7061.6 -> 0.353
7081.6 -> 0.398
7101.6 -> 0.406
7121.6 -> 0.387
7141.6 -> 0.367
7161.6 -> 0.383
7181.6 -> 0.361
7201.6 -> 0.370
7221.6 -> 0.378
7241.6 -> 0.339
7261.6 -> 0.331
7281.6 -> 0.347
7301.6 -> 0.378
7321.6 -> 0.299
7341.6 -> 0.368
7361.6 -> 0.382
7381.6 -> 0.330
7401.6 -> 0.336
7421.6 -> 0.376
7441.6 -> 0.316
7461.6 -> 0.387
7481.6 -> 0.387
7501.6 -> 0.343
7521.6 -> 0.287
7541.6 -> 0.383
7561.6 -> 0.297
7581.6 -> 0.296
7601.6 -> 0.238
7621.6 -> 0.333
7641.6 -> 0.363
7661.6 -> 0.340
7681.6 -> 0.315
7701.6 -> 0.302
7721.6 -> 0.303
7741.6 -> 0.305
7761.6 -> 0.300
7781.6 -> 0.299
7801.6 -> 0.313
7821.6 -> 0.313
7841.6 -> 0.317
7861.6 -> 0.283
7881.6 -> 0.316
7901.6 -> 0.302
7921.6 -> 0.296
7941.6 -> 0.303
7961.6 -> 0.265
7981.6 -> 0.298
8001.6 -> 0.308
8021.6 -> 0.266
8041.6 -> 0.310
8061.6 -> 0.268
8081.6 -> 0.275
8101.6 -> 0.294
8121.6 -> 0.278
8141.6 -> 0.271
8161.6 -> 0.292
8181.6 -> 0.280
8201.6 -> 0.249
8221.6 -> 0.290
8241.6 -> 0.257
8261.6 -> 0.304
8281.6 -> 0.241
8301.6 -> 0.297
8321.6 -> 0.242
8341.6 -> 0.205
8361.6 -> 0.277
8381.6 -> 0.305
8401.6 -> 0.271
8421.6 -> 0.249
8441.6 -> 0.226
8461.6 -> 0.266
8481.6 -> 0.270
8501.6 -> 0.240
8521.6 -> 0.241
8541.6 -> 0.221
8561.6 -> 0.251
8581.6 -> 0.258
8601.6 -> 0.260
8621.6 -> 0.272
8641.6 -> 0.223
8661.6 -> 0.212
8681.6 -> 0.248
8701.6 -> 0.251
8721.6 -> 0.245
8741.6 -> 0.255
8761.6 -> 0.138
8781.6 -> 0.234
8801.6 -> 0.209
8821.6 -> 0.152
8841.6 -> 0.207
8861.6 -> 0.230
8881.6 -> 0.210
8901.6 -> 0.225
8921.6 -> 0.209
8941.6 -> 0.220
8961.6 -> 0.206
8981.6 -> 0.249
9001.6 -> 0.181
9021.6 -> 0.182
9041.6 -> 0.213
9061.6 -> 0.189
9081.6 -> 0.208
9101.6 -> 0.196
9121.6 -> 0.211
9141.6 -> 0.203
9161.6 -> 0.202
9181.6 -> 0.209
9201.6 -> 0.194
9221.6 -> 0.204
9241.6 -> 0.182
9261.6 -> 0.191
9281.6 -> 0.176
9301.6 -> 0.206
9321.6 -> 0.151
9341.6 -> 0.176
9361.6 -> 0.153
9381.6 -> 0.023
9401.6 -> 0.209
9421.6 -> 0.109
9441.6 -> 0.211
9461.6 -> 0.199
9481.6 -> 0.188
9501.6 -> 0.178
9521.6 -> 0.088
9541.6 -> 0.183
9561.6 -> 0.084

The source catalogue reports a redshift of 0.504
